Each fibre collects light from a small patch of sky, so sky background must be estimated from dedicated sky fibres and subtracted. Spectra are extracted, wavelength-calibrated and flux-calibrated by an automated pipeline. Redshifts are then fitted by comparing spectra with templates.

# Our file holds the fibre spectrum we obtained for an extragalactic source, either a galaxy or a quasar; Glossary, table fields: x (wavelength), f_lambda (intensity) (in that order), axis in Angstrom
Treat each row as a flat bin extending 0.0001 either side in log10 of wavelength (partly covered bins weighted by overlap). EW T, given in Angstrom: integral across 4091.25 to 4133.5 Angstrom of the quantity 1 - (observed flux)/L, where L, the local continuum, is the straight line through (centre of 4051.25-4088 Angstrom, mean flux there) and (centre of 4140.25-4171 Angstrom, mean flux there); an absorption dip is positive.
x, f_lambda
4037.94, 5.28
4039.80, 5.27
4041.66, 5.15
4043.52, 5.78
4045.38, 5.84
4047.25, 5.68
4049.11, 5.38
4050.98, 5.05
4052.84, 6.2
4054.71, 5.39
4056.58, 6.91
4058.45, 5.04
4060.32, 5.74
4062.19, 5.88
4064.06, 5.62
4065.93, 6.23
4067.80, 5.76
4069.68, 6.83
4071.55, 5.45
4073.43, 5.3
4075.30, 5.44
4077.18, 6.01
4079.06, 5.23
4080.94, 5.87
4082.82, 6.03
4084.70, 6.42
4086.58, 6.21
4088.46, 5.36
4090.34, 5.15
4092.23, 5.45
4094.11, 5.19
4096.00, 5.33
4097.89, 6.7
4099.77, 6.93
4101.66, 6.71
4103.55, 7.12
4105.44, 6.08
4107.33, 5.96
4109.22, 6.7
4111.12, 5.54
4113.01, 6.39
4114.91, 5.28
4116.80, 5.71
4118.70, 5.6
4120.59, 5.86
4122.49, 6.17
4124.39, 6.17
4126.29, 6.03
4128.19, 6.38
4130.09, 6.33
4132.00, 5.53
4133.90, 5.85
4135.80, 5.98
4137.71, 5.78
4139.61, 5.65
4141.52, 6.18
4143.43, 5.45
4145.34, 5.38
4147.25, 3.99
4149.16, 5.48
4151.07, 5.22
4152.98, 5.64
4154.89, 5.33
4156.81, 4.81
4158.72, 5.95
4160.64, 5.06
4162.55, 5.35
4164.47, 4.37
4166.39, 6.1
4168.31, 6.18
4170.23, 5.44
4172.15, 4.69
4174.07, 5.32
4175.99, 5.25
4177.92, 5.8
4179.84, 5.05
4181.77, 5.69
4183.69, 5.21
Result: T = -3.3 Angstrom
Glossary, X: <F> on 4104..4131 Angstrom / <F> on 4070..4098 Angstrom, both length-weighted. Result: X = 1.1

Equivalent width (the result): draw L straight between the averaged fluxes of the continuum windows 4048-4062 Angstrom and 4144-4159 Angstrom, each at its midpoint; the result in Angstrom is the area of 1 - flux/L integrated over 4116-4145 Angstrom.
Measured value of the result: -3.26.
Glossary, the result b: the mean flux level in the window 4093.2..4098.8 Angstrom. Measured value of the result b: 5.73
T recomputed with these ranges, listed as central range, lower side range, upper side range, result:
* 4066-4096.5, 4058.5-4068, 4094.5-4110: 1.7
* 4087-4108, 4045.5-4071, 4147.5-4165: -1.6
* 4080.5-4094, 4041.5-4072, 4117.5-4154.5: 0.0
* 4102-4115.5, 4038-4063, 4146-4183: -1.8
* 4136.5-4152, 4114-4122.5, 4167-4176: 0.4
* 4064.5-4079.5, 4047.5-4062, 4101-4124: 0.0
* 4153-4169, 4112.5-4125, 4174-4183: 0.5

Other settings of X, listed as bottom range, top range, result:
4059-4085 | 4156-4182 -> 0.92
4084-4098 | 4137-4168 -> 0.95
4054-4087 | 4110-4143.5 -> 1.01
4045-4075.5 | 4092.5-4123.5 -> 1.05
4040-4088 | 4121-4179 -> 0.96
